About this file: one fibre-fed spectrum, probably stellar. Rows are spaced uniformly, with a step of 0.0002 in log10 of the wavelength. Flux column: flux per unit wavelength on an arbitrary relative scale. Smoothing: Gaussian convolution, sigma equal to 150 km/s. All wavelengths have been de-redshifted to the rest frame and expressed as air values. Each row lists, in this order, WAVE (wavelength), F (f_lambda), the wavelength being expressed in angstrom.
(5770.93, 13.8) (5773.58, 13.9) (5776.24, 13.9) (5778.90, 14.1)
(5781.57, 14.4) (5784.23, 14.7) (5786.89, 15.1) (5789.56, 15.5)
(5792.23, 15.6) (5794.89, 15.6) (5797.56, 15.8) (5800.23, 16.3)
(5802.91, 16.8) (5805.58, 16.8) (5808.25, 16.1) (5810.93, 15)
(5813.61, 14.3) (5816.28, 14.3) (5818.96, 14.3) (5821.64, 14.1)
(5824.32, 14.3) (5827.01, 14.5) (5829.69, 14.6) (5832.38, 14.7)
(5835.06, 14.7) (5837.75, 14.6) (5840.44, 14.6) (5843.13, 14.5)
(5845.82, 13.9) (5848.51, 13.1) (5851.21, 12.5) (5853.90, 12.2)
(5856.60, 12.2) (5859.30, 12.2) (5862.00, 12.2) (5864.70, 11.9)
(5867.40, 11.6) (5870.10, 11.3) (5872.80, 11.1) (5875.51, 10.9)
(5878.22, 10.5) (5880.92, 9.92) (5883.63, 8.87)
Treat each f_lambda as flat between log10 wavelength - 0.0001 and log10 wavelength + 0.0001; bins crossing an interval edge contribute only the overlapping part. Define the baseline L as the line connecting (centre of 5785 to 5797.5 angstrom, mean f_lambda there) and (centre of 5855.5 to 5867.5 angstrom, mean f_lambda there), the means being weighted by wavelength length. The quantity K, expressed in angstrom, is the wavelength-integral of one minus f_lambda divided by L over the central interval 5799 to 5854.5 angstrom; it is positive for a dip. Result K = -3.5 angstrom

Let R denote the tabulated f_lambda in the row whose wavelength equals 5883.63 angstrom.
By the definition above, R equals 8.87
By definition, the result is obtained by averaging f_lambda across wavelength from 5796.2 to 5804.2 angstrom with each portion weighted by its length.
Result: 16.3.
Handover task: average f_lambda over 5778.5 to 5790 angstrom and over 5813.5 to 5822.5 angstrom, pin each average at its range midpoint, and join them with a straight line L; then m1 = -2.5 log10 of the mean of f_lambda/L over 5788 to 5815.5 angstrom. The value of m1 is -0.090 mag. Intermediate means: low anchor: 14.7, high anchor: 14.3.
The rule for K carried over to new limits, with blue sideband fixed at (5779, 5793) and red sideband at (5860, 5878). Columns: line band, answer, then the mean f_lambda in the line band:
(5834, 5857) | -2.2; 13.6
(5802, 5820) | -1.9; 15.4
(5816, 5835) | -1.6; 14.4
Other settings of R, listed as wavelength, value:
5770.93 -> 13.8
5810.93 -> 15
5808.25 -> 16.1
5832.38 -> 14.7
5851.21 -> 12.5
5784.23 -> 14.7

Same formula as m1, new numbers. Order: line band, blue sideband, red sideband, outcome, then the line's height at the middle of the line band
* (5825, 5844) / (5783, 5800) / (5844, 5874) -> -0.092 mag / 13.4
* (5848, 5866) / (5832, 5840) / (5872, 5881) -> 0.026 mag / 12.6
